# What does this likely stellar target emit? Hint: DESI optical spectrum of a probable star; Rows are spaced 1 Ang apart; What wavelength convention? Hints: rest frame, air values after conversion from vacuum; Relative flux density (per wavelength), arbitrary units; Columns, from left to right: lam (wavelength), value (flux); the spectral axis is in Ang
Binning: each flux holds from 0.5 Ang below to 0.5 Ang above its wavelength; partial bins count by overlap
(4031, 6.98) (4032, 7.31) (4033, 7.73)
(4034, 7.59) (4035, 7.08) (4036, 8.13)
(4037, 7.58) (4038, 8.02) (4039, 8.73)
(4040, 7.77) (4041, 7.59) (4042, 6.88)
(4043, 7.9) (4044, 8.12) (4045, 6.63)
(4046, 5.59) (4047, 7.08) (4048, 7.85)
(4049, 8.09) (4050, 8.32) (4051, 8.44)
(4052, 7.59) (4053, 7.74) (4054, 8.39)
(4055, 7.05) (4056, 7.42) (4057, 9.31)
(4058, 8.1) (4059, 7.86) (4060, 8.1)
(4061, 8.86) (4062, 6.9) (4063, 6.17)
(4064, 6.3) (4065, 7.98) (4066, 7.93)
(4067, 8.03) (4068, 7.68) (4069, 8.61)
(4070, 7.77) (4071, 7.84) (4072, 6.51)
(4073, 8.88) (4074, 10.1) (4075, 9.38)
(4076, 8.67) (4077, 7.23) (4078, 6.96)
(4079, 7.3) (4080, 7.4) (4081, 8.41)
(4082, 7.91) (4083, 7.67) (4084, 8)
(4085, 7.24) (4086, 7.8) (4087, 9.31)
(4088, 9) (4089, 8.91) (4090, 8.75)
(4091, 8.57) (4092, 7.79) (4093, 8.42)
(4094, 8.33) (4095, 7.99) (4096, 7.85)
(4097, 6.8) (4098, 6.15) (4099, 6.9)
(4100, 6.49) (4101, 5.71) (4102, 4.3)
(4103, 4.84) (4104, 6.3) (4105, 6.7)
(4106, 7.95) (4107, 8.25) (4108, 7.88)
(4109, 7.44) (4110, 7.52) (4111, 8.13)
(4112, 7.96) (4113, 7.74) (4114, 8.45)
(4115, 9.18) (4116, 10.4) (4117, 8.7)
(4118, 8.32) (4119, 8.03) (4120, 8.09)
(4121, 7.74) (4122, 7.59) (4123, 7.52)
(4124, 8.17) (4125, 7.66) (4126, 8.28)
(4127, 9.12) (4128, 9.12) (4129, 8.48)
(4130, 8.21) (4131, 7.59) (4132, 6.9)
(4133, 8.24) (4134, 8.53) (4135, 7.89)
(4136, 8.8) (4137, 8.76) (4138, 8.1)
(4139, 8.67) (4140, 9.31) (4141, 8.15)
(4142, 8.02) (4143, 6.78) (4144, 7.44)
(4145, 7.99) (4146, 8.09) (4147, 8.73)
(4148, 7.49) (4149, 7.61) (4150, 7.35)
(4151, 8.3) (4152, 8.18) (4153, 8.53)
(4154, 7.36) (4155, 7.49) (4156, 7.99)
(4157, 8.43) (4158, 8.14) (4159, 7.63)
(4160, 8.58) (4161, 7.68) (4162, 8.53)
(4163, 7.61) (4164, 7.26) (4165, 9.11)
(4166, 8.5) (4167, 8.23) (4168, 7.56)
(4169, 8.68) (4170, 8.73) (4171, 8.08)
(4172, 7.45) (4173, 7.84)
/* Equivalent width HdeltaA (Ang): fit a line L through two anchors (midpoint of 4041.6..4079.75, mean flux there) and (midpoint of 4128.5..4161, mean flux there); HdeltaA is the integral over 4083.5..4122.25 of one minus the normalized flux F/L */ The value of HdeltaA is 0.89 Ang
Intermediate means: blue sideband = 7.78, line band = 7.73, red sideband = 8.05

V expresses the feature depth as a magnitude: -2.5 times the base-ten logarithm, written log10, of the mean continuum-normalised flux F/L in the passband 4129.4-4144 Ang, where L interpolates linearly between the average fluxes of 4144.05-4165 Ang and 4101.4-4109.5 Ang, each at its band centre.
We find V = -0.09 mag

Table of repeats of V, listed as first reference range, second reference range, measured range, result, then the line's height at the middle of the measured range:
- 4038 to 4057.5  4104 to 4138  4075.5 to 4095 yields -0.02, 7.93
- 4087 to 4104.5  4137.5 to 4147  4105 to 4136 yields -0.06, 7.72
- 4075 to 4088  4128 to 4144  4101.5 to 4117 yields 0.07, 8.05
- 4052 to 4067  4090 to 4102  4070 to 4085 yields -0.07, 7.51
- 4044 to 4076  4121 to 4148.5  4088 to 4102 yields 0.06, 7.97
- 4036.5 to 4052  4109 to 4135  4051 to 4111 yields 0.03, 7.91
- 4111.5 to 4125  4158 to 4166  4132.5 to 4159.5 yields 0.01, 8.16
